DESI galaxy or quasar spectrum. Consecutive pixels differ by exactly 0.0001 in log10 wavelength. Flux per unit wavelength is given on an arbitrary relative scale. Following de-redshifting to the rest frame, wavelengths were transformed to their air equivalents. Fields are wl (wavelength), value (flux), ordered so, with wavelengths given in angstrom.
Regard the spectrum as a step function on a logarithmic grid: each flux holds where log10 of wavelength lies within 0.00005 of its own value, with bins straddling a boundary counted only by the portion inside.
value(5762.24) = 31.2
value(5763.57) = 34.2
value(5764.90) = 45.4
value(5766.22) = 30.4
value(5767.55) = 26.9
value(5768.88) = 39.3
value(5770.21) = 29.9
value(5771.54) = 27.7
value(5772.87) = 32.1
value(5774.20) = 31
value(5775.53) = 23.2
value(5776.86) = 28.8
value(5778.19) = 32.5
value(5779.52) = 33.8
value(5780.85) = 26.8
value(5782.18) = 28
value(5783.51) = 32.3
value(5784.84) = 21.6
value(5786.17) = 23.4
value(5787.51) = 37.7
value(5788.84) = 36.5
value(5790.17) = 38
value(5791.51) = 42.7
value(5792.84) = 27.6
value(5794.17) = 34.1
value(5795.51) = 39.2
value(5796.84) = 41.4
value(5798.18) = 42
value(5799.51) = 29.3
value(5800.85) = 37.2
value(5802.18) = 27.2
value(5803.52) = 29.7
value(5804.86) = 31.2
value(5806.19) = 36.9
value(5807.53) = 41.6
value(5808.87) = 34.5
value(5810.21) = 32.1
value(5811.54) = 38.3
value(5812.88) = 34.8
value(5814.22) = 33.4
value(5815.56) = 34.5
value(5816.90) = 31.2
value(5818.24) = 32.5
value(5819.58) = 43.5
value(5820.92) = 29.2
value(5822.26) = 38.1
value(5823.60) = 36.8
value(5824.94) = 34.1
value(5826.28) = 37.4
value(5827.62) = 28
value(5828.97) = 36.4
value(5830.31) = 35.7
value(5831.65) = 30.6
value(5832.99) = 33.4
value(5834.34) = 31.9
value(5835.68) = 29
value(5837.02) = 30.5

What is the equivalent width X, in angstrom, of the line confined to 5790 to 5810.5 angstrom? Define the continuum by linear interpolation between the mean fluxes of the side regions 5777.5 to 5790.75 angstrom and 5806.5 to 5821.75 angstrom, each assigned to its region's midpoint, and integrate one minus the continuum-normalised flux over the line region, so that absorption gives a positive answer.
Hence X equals -1.30 angstrom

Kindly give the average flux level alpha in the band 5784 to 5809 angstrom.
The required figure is 34.3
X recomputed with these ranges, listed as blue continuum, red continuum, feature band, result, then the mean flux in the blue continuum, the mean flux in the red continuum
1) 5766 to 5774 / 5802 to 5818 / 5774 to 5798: -0.1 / 31.1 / 33.9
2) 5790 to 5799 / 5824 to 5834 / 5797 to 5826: 0.7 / 37.7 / 33.7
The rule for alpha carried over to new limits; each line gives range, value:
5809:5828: 34.7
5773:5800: 32.5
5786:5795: 34.9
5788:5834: 35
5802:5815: 34.2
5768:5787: 29.3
